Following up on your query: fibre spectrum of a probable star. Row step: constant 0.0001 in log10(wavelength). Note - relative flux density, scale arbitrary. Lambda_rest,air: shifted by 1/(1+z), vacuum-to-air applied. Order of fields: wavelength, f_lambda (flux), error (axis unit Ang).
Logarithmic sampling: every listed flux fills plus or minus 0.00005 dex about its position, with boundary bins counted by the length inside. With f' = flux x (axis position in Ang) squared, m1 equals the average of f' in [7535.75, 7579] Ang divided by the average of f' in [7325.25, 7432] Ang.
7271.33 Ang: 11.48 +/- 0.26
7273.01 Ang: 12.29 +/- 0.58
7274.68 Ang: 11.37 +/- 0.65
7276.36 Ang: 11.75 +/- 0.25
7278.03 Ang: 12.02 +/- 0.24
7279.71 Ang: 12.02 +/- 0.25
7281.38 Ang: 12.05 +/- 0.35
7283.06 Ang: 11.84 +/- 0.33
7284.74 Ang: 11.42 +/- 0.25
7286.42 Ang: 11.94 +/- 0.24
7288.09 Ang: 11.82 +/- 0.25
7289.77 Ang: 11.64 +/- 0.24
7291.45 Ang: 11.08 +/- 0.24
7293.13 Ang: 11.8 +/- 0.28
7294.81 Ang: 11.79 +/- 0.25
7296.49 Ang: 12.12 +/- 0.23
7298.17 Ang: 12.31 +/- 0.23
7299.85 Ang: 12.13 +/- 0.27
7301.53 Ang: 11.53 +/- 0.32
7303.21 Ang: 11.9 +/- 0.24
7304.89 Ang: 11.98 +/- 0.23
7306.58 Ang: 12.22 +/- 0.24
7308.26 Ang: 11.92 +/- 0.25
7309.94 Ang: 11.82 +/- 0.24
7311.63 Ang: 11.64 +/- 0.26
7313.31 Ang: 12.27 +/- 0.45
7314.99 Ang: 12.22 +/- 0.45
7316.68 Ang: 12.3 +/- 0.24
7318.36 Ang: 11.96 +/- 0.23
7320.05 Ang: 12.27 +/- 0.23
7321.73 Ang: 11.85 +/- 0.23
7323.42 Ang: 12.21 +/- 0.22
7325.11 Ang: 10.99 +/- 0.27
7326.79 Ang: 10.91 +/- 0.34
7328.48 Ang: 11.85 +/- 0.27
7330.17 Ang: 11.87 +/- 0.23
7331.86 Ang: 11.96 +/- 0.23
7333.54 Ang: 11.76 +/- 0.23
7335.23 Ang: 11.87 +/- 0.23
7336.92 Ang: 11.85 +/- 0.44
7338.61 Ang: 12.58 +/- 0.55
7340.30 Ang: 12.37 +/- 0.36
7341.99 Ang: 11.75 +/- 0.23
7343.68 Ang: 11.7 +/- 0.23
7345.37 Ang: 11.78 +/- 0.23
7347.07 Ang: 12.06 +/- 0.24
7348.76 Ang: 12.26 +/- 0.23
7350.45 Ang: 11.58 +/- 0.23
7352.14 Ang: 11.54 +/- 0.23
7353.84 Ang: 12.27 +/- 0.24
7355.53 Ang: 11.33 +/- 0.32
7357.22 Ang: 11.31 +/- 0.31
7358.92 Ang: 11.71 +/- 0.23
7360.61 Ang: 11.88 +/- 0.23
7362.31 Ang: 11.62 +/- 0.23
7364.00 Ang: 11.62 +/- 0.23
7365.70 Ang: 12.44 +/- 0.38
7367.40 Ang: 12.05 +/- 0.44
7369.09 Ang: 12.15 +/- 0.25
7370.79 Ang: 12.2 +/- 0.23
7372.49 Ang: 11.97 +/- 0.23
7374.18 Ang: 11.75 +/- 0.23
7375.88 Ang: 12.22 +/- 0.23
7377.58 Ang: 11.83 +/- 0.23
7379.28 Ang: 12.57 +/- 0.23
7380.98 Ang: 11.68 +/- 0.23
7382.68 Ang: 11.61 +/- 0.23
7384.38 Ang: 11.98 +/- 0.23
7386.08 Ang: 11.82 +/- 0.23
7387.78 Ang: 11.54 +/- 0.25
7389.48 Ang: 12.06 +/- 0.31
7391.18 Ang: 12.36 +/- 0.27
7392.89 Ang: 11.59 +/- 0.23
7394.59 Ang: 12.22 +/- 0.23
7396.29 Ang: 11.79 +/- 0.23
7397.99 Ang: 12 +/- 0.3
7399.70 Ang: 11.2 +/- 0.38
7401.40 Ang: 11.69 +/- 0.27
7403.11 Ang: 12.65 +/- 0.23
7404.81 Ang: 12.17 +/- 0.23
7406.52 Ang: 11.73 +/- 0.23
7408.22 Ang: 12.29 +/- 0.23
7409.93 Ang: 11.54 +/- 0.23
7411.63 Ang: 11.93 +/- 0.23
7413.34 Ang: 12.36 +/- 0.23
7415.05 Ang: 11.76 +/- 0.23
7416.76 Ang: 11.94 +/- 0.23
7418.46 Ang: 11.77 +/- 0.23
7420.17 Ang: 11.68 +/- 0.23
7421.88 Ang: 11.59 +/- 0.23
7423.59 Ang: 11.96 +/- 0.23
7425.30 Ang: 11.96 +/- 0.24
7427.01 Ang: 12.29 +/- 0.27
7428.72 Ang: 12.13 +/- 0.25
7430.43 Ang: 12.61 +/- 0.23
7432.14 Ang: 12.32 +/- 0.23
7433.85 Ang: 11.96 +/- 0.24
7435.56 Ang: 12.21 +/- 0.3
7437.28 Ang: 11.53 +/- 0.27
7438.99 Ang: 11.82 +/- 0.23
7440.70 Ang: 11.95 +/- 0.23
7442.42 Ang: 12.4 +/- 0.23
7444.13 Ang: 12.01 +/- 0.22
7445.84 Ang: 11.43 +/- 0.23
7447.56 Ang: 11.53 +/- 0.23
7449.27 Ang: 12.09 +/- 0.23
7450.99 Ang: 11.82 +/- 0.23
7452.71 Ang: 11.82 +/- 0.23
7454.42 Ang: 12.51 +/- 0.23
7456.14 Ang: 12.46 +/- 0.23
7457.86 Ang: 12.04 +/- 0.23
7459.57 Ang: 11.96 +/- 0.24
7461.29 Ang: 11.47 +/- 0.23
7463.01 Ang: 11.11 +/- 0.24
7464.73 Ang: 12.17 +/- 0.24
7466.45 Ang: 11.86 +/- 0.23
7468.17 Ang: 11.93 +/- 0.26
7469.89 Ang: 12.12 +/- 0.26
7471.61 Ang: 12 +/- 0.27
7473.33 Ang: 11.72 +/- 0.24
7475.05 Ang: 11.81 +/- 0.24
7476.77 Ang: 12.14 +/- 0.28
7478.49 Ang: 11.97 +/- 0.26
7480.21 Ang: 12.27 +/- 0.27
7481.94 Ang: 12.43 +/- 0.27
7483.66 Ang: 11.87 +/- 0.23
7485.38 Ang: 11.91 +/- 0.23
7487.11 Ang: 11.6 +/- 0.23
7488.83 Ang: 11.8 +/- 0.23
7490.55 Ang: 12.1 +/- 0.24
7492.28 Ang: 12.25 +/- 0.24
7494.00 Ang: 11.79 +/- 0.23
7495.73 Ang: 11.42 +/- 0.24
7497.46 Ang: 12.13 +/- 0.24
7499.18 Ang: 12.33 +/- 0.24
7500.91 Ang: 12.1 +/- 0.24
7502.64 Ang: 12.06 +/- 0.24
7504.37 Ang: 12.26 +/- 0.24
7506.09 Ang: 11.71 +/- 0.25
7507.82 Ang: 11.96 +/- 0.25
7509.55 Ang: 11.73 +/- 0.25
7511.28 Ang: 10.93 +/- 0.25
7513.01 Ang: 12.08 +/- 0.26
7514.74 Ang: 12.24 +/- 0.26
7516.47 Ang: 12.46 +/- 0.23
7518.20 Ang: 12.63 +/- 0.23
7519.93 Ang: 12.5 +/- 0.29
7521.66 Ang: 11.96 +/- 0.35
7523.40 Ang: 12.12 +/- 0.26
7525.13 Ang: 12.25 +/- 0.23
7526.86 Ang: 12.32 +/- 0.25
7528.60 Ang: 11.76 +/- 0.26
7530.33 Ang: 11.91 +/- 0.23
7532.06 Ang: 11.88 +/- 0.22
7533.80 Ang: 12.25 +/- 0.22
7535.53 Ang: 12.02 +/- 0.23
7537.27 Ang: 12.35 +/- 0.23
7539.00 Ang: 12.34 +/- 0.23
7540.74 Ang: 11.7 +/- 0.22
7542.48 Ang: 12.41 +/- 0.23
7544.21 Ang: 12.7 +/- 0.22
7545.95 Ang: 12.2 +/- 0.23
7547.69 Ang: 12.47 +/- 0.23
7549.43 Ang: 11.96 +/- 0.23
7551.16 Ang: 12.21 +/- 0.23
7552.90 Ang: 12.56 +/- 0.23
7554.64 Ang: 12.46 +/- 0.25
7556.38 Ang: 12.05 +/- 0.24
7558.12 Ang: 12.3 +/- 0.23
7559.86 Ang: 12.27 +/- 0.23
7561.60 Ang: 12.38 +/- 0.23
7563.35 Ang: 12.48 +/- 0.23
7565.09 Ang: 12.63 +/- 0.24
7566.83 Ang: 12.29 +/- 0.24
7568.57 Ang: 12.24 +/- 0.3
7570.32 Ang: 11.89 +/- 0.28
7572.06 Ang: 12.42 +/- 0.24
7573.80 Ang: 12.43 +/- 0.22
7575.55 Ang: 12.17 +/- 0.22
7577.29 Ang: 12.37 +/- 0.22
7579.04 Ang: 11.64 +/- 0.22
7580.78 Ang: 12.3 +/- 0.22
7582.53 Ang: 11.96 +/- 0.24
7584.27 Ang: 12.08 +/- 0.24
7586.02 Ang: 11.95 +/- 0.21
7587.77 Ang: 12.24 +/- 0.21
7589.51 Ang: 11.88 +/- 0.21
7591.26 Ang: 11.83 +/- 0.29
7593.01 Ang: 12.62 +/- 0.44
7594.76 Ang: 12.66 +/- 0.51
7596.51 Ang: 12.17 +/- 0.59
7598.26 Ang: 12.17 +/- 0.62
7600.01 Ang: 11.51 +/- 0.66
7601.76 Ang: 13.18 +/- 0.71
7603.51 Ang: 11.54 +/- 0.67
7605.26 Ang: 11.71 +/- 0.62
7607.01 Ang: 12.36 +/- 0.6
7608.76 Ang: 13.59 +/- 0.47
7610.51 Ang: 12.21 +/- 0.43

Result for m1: 1.08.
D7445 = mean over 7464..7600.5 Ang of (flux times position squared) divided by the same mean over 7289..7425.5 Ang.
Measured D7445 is 1.07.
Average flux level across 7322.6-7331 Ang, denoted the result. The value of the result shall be 11.6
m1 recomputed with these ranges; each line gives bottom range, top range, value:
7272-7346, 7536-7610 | 1.11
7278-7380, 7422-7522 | 1.05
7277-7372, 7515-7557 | 1.09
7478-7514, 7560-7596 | 1.05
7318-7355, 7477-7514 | 1.05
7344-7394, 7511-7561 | 1.07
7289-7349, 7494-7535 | 1.07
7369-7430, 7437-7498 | 1.02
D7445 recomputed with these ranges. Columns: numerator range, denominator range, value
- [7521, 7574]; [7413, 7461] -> 1.05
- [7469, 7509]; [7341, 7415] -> 1.04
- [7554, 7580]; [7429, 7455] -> 1.06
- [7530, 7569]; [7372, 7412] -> 1.07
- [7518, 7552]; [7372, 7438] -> 1.06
